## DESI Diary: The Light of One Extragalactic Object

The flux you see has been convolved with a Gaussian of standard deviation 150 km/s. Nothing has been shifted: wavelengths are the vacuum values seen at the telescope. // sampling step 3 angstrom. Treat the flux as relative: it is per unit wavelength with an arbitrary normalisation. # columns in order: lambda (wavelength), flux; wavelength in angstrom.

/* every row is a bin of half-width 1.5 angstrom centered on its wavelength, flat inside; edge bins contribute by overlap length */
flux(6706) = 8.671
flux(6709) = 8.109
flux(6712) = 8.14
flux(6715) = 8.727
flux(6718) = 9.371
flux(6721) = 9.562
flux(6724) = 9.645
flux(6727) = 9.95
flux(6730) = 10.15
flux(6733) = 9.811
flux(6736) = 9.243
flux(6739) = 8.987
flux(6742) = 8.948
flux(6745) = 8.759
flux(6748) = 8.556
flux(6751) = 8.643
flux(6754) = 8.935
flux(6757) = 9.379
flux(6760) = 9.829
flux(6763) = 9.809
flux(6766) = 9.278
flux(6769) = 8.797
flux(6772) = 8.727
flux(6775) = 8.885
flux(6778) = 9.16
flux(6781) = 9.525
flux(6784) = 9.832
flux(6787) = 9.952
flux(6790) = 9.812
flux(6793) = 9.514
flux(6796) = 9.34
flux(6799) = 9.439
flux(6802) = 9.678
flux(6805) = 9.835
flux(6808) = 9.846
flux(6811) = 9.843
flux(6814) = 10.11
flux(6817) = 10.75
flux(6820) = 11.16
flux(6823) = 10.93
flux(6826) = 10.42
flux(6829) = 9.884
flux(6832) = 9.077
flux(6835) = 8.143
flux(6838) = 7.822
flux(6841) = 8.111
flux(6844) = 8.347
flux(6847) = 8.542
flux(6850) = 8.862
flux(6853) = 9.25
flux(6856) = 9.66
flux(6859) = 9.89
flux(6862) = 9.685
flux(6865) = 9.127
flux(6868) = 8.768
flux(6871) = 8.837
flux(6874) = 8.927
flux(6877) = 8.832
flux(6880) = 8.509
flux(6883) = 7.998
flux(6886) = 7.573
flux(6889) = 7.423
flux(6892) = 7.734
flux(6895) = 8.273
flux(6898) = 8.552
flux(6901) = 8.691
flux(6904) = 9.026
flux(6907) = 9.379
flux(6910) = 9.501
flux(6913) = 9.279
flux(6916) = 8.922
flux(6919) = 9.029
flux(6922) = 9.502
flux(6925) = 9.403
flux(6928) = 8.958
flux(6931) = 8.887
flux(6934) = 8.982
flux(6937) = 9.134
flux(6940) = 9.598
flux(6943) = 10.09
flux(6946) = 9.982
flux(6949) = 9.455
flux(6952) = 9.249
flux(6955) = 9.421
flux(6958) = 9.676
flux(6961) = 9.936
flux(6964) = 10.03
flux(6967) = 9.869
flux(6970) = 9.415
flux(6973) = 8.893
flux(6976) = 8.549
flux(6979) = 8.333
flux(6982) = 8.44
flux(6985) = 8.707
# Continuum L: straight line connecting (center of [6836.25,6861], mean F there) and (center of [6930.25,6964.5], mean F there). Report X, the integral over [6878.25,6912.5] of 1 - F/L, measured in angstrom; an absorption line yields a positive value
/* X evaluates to 2.66 angstrom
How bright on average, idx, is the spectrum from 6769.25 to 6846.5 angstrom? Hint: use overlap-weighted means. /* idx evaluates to 9.5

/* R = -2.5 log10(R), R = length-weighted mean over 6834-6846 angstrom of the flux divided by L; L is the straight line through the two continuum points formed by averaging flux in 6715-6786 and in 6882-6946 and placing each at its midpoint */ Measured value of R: 0.12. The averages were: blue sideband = 9.29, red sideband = 8.89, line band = 8.12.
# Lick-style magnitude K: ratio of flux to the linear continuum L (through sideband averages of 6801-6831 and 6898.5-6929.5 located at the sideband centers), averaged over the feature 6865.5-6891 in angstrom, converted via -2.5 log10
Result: 0.14 mag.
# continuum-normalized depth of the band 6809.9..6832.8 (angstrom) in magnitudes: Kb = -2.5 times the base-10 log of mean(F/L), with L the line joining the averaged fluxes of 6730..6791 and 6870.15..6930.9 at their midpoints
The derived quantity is -0.14 mag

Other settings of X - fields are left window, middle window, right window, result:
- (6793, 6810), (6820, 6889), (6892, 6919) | 2.1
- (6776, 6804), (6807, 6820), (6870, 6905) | -1.4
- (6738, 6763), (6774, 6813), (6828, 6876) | -2.6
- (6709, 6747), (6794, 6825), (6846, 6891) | -3.9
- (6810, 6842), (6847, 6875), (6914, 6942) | 0.9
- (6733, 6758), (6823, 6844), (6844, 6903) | -0.6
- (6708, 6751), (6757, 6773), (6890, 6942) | -0.4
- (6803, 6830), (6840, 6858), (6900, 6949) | 2.1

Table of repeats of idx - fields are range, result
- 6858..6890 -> 8.69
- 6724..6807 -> 9.37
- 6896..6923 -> 9.08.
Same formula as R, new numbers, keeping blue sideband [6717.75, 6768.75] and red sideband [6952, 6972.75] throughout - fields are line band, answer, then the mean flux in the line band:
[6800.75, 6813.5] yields -0.046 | 9.83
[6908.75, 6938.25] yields 0.050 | 9.16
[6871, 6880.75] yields 0.087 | 8.79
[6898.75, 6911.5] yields 0.052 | 9.11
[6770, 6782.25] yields 0.038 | 9.05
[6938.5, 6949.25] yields -0.023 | 9.82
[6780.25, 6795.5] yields -0.036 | 9.71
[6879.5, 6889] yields 0.206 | 7.88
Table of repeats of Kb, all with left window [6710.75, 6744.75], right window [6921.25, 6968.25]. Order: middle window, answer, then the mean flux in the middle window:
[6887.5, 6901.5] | 0.17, 8.09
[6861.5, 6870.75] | 0.04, 9.09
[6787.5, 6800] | -0.02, 9.56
